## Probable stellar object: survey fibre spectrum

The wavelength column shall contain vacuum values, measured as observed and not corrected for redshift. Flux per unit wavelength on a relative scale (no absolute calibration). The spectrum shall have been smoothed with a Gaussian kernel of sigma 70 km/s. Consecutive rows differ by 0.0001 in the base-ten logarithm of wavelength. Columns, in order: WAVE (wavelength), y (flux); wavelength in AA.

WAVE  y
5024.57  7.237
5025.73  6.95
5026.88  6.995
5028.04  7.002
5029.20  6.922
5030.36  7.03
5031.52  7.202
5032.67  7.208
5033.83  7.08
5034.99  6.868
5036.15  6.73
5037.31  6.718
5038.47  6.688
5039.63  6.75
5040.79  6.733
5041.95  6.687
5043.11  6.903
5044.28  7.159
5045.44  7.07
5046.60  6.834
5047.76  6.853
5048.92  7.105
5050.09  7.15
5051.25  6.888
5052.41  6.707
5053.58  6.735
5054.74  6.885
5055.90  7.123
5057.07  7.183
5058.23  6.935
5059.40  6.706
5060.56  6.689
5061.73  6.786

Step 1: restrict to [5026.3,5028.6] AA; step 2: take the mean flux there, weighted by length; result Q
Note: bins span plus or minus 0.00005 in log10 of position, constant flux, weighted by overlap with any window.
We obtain 7.01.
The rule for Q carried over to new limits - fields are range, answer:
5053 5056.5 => 6.92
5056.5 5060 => 6.95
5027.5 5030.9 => 6.98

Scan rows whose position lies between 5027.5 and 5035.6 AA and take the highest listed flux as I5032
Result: 7.208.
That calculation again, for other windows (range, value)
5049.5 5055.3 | 7.15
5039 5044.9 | 7.159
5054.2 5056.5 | 7.123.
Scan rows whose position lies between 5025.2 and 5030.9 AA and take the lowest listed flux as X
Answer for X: 6.922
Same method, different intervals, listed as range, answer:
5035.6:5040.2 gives 6.688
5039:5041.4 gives 6.733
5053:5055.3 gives 6.735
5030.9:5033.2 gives 7.202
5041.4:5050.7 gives 6.687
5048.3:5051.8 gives 6.888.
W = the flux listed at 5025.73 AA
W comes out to 6.95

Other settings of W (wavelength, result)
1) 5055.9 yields 7.123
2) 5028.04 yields 7.002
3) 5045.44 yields 7.07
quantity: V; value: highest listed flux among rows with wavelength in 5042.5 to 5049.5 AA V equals 7.159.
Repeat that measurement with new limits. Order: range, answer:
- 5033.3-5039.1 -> 7.08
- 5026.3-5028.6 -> 7.002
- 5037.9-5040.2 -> 6.75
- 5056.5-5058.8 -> 7.183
